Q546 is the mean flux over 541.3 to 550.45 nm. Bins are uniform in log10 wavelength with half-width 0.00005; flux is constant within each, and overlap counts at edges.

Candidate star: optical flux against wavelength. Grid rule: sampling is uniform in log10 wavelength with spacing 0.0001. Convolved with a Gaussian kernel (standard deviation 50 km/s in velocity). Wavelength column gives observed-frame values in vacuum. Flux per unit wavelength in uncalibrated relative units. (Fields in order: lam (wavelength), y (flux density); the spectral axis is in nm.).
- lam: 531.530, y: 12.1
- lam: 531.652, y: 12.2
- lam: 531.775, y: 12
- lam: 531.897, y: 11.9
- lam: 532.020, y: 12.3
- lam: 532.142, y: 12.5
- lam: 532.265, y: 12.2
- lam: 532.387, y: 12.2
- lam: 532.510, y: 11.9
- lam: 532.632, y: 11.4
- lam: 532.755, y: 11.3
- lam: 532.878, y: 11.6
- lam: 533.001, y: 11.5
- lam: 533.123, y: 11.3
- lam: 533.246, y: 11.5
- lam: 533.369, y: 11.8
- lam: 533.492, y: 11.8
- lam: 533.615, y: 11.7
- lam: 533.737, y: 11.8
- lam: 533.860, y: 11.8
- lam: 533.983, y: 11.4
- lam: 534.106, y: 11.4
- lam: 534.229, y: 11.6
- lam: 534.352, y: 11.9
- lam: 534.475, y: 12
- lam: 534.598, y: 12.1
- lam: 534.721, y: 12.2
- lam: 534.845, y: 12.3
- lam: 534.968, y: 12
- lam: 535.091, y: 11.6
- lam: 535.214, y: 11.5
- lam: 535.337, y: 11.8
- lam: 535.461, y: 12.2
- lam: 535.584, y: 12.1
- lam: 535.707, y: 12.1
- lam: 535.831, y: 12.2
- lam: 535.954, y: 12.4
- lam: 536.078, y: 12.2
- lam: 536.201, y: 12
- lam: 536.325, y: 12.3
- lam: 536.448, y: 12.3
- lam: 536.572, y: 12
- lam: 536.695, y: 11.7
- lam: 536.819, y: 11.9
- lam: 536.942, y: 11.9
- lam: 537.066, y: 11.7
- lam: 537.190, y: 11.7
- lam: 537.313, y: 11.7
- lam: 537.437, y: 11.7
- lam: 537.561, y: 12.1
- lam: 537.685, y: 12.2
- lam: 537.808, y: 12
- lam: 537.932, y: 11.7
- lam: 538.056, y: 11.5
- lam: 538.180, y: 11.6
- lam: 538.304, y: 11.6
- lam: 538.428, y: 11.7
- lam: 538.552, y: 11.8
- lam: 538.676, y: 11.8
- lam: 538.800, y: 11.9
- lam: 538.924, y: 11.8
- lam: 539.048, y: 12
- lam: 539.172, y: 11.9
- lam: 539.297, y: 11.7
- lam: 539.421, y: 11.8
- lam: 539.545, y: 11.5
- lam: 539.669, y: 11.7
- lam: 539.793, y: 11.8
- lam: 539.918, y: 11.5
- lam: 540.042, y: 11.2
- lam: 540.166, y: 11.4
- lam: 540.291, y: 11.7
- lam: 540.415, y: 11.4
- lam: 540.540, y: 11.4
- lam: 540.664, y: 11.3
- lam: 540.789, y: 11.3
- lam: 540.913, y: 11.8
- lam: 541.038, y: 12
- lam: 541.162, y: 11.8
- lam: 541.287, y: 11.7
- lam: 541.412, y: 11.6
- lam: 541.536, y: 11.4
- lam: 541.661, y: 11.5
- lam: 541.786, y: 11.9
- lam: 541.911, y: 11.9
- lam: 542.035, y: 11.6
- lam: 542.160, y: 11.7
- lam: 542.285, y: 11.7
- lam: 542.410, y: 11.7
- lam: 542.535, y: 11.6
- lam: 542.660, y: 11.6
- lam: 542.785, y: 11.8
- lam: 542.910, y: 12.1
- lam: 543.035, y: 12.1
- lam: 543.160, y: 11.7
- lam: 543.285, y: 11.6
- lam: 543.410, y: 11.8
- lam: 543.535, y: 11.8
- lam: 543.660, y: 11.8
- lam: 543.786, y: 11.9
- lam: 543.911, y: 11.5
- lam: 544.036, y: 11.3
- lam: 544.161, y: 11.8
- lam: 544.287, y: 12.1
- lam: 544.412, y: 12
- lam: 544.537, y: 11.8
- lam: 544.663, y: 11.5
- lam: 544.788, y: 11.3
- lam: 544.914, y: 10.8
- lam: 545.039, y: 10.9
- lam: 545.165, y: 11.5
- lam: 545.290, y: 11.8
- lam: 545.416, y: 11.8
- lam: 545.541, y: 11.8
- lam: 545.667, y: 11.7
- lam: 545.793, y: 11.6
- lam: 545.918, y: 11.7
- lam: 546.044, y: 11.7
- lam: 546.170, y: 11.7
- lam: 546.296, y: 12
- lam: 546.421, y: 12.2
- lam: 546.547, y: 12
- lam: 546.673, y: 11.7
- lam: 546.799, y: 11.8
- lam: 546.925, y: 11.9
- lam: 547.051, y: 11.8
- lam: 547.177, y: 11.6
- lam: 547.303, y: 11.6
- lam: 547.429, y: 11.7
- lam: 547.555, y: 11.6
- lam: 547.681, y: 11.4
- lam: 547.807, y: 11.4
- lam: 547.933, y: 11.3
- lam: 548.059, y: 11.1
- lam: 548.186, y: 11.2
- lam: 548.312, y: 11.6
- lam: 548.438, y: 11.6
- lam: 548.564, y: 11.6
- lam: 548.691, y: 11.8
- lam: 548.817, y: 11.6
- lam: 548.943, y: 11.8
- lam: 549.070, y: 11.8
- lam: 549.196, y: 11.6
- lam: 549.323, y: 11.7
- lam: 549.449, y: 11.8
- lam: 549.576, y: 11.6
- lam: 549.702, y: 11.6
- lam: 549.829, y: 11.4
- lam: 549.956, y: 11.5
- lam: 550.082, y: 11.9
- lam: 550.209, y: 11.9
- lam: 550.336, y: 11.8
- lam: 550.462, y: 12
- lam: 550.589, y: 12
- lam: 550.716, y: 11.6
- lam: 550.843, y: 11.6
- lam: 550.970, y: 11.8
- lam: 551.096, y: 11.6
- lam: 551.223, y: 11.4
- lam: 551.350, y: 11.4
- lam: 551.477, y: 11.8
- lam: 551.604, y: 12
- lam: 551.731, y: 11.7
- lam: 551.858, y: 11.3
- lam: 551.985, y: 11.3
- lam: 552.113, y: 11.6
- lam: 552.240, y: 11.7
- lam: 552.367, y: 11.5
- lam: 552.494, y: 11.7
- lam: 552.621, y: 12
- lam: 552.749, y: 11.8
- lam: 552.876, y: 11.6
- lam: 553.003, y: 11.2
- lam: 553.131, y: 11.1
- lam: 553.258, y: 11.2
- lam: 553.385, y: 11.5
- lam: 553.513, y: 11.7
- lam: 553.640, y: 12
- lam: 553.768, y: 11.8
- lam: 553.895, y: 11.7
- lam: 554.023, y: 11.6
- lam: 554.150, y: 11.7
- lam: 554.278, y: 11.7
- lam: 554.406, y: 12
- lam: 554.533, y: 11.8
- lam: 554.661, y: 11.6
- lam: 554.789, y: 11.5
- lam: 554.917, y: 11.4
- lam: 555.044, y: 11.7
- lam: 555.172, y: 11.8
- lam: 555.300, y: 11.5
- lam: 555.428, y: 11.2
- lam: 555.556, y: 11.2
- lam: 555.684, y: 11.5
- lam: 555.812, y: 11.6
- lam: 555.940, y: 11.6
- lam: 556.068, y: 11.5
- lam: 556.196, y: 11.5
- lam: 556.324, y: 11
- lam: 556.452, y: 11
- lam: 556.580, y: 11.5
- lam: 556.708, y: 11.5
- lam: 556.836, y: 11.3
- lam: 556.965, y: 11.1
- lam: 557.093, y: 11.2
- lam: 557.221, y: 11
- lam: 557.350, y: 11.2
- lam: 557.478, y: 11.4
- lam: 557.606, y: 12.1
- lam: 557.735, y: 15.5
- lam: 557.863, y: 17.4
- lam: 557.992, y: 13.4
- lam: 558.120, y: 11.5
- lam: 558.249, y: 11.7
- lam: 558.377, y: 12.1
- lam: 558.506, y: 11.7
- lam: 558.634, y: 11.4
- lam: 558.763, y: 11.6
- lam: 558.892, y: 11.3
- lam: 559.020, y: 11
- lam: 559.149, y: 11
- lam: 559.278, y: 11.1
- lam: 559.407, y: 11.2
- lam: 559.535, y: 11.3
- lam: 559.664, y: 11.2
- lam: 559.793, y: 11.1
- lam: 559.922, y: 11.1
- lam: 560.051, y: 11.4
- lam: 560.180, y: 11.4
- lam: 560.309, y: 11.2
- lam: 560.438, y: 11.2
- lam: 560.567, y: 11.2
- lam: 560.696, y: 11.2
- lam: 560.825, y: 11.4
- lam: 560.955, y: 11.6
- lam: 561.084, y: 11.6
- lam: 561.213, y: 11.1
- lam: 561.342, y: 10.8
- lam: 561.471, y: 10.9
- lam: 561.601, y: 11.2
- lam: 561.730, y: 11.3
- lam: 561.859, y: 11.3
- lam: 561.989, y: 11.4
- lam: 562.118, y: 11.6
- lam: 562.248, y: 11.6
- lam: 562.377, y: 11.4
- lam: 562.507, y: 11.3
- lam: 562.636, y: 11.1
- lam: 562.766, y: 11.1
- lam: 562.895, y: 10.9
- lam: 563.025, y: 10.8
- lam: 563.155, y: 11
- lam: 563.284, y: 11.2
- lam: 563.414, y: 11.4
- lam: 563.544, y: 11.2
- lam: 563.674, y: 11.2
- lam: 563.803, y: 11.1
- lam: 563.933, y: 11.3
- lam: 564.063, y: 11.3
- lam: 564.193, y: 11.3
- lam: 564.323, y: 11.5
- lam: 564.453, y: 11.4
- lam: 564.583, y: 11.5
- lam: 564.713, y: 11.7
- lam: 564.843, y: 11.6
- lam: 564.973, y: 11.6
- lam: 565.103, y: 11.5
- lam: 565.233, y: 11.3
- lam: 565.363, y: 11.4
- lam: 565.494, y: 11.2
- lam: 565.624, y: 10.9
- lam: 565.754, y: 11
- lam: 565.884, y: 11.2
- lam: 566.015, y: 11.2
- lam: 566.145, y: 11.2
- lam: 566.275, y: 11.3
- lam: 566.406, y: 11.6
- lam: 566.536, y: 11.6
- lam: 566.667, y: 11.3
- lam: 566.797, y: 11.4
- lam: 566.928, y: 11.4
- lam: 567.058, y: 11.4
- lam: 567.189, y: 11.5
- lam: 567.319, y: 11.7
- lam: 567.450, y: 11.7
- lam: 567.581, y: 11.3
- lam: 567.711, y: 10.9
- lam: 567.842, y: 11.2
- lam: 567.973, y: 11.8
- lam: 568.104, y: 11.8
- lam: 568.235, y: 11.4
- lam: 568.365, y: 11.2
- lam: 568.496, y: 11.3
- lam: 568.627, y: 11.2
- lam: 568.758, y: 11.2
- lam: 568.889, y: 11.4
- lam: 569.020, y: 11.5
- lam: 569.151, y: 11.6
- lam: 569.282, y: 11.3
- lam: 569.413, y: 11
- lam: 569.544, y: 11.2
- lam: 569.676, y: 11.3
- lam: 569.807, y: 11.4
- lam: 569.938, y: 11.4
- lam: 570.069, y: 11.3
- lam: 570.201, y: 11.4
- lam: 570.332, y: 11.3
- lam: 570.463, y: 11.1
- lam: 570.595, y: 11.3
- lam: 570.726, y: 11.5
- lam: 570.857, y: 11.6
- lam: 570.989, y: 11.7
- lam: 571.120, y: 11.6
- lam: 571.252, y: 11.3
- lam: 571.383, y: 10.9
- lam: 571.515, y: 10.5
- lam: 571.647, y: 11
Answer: 11.7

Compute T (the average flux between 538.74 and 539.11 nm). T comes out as 11.9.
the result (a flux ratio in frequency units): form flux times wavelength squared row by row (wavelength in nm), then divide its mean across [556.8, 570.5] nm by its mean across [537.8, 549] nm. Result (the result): 1.06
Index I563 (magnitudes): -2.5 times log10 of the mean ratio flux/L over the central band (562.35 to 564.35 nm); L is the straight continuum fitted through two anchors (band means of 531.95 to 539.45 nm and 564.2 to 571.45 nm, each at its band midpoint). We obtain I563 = 0.02 mag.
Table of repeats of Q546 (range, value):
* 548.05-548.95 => 11.5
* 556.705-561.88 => 11.6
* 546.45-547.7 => 11.7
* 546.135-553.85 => 11.6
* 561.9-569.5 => 11.3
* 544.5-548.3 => 11.6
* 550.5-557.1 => 11.6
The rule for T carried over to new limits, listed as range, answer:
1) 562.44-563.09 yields 11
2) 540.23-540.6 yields 11.5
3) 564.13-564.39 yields 11.4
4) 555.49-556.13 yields 11.5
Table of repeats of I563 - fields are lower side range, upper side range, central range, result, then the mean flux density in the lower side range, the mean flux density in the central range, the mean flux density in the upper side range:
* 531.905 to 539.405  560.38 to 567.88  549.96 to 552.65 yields -0.013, 11.9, 11.7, 11.3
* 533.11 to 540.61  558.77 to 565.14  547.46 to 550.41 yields -0.004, 11.8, 11.6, 11.3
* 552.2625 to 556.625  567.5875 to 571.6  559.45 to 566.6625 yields 0.013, 11.6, 11.3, 11.3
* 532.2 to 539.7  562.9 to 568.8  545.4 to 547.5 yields -0.011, 11.8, 11.8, 11.3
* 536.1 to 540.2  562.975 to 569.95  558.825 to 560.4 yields 0.025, 11.8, 11.2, 11.3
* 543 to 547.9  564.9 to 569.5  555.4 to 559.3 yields -0.027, 11.7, 11.8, 11.4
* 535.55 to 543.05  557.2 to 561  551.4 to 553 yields 0.012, 11.8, 11.6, 11.8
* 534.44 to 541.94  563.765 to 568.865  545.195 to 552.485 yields -0.002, 11.8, 11.7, 11.4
